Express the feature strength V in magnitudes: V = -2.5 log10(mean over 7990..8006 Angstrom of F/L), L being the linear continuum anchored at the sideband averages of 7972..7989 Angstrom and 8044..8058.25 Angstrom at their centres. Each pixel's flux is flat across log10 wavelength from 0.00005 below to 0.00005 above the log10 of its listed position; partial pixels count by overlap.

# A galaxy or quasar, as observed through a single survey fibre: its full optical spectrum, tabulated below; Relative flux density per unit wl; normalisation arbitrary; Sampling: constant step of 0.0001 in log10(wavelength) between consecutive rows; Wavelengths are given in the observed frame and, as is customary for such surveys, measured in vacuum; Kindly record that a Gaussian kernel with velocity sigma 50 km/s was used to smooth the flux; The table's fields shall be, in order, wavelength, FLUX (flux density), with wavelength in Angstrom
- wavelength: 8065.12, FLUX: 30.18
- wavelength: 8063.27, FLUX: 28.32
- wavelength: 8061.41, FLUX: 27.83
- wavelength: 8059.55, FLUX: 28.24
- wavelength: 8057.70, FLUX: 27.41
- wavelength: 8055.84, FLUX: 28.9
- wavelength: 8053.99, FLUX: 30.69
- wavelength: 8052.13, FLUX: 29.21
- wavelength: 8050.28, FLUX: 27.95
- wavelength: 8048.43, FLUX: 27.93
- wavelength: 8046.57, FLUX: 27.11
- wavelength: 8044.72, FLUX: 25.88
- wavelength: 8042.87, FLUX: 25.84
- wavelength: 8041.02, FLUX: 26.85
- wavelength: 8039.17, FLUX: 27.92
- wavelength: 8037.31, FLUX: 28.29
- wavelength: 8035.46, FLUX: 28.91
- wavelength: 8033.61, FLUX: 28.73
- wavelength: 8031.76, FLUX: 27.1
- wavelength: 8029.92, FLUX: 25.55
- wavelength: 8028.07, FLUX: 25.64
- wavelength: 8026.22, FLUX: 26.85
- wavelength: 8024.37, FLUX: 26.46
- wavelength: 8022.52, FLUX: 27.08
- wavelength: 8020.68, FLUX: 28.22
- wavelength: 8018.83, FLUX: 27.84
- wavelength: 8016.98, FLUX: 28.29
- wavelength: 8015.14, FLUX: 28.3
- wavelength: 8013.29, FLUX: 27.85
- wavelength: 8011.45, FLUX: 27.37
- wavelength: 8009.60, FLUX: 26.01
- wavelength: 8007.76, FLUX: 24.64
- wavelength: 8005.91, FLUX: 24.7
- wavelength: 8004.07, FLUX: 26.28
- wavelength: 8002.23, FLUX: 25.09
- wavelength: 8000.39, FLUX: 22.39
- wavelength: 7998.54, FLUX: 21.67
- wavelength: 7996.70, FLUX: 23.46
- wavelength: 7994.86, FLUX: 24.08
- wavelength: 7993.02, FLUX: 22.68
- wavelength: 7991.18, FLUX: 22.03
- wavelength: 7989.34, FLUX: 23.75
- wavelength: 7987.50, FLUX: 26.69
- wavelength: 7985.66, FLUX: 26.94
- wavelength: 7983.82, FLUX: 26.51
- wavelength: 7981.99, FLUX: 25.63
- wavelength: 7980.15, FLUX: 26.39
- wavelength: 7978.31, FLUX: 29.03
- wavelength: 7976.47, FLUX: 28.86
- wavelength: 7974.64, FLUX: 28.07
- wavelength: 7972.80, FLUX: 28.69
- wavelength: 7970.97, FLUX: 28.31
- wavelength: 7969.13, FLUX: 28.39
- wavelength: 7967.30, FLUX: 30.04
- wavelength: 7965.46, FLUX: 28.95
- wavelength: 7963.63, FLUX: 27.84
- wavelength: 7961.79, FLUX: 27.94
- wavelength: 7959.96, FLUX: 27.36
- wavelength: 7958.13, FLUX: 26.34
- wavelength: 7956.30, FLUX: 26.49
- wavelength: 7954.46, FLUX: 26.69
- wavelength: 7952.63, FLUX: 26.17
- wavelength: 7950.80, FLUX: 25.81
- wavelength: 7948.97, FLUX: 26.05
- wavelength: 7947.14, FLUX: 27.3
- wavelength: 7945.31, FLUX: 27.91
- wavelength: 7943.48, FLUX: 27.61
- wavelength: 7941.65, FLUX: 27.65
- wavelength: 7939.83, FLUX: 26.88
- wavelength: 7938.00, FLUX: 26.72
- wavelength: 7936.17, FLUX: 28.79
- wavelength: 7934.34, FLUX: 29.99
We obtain 0.17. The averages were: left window 27.3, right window 28.2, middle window 23.5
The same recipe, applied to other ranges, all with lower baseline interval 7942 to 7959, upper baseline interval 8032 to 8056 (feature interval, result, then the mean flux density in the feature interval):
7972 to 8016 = 0.07 mag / 25.7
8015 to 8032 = 0.02 mag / 27.1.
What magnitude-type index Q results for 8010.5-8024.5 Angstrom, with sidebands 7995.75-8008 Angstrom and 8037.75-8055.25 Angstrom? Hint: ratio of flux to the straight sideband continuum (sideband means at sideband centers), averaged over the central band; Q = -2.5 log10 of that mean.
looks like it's -0.10 mag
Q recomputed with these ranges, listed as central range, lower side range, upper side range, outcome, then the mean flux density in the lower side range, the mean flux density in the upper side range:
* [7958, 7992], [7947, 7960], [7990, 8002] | -0.11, 26.4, 22.9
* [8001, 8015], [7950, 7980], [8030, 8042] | 0.07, 27.8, 27.8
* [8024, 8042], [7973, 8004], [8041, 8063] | -0.01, 25.3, 27.9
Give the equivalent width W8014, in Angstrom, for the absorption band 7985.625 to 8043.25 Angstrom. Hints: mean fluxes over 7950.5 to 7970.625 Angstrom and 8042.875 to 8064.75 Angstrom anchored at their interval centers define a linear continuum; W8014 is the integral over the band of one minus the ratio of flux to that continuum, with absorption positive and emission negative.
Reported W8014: 3.8 Angstrom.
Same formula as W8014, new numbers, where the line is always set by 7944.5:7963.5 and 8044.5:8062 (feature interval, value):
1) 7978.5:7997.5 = 1.6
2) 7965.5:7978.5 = -0.8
